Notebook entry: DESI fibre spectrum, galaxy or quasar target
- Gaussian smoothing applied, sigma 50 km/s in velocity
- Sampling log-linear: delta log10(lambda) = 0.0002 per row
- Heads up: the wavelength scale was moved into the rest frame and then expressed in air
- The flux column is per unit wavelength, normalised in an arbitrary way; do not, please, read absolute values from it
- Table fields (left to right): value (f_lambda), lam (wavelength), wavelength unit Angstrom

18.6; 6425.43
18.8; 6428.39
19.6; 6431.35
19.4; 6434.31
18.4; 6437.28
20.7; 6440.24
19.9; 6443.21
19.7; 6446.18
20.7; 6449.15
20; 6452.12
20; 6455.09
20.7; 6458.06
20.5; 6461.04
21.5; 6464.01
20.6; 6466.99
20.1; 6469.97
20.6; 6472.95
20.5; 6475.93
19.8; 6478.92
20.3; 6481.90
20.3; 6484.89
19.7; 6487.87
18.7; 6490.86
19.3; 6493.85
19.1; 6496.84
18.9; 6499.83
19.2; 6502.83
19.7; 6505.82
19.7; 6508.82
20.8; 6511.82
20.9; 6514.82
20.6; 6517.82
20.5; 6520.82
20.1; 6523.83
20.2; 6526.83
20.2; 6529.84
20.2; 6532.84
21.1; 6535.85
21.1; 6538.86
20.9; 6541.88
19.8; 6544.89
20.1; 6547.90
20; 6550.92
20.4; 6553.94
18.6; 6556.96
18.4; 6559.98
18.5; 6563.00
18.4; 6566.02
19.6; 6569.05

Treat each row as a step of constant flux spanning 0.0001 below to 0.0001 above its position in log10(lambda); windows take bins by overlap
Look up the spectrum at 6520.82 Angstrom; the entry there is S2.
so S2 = 20.5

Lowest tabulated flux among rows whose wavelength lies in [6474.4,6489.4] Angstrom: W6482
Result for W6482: 19.7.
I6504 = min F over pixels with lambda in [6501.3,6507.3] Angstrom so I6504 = 19.2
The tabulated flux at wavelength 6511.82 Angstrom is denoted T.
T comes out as 20.8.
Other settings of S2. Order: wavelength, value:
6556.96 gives 18.6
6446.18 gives 19.7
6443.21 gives 19.9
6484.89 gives 20.3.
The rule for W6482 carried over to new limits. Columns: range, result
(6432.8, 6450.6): 18.4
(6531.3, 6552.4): 19.8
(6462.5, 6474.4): 20.1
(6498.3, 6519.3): 18.9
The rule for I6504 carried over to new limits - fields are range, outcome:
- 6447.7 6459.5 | 20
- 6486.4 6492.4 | 18.7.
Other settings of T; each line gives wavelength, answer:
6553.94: 20.4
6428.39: 18.8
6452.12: 20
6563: 18.5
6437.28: 18.4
